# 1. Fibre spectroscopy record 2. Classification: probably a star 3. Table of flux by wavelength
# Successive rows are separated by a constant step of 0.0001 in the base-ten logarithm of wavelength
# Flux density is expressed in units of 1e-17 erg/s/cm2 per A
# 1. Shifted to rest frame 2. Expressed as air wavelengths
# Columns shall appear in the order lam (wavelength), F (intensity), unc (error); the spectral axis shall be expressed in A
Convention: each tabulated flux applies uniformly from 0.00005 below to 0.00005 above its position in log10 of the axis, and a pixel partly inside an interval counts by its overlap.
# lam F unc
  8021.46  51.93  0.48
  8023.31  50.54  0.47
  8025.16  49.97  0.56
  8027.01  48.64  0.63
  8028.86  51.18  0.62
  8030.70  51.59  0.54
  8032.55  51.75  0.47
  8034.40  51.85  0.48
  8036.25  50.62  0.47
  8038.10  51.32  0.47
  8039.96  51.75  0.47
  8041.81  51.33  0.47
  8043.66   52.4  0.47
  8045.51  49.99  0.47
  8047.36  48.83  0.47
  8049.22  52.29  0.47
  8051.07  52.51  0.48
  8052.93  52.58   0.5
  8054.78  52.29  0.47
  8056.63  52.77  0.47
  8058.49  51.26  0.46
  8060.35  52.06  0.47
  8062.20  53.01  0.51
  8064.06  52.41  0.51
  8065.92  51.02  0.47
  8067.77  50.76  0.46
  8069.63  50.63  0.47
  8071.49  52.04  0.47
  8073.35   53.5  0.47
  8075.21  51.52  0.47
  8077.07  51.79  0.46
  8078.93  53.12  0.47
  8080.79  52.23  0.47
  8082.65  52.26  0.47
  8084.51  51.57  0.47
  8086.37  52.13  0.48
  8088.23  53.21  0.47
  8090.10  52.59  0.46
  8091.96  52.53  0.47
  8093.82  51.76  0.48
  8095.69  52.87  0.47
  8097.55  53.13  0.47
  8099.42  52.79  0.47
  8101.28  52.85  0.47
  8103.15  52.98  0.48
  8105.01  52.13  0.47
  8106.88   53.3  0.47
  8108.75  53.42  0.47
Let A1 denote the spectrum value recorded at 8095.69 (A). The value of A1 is 52.87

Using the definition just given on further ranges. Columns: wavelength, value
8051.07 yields 52.51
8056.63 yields 52.77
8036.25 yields 50.62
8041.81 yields 51.33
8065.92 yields 51.02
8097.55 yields 53.13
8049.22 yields 52.29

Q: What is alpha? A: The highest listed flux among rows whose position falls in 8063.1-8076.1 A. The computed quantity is 53.5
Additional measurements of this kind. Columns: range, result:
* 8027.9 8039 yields 51.85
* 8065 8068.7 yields 51.02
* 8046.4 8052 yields 52.51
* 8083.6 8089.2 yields 53.21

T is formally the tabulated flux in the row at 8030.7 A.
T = 51.59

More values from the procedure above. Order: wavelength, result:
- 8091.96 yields 52.53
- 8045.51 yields 49.99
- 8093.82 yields 51.76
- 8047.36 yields 48.83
